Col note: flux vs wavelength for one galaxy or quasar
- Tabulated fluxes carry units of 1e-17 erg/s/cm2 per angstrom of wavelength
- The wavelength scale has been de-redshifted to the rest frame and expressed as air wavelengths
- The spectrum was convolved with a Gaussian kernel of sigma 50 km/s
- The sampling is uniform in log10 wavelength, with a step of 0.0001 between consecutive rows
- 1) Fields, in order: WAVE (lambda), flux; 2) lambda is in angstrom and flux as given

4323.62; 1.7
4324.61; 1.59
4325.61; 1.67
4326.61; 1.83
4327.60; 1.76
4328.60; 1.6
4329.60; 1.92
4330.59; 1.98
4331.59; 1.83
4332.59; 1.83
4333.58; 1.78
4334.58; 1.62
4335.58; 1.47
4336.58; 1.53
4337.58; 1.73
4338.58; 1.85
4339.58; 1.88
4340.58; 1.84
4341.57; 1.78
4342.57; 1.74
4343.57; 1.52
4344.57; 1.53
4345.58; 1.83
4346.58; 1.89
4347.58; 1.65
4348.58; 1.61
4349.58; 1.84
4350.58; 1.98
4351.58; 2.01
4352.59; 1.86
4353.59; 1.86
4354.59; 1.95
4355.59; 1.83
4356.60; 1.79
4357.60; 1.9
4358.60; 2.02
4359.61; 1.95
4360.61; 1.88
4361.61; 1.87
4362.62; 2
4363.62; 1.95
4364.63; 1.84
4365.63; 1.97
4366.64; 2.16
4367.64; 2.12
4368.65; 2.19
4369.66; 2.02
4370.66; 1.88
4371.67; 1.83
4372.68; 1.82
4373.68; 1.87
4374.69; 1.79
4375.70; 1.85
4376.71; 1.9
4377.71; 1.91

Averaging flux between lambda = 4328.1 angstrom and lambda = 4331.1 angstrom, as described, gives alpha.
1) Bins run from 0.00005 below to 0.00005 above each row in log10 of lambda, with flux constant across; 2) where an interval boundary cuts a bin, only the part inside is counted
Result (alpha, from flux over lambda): 1.83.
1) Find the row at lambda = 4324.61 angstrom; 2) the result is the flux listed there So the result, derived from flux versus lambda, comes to 1.59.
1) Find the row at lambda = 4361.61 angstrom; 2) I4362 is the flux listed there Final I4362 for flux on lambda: 1.87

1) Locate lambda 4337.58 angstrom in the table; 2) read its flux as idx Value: 1.73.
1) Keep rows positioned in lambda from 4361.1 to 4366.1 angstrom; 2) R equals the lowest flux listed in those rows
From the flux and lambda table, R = 1.84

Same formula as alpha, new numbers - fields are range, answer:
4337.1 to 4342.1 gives 1.82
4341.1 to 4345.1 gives 1.64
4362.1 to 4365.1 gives 1.93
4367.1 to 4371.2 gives 2.05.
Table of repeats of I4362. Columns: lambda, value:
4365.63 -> 1.97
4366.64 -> 2.16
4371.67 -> 1.83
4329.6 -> 1.92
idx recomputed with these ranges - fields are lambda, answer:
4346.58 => 1.89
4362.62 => 2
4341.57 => 1.78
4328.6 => 1.6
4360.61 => 1.88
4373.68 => 1.87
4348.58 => 1.61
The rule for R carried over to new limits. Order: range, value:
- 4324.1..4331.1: 1.59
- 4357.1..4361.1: 1.88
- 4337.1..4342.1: 1.73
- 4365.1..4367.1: 1.97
